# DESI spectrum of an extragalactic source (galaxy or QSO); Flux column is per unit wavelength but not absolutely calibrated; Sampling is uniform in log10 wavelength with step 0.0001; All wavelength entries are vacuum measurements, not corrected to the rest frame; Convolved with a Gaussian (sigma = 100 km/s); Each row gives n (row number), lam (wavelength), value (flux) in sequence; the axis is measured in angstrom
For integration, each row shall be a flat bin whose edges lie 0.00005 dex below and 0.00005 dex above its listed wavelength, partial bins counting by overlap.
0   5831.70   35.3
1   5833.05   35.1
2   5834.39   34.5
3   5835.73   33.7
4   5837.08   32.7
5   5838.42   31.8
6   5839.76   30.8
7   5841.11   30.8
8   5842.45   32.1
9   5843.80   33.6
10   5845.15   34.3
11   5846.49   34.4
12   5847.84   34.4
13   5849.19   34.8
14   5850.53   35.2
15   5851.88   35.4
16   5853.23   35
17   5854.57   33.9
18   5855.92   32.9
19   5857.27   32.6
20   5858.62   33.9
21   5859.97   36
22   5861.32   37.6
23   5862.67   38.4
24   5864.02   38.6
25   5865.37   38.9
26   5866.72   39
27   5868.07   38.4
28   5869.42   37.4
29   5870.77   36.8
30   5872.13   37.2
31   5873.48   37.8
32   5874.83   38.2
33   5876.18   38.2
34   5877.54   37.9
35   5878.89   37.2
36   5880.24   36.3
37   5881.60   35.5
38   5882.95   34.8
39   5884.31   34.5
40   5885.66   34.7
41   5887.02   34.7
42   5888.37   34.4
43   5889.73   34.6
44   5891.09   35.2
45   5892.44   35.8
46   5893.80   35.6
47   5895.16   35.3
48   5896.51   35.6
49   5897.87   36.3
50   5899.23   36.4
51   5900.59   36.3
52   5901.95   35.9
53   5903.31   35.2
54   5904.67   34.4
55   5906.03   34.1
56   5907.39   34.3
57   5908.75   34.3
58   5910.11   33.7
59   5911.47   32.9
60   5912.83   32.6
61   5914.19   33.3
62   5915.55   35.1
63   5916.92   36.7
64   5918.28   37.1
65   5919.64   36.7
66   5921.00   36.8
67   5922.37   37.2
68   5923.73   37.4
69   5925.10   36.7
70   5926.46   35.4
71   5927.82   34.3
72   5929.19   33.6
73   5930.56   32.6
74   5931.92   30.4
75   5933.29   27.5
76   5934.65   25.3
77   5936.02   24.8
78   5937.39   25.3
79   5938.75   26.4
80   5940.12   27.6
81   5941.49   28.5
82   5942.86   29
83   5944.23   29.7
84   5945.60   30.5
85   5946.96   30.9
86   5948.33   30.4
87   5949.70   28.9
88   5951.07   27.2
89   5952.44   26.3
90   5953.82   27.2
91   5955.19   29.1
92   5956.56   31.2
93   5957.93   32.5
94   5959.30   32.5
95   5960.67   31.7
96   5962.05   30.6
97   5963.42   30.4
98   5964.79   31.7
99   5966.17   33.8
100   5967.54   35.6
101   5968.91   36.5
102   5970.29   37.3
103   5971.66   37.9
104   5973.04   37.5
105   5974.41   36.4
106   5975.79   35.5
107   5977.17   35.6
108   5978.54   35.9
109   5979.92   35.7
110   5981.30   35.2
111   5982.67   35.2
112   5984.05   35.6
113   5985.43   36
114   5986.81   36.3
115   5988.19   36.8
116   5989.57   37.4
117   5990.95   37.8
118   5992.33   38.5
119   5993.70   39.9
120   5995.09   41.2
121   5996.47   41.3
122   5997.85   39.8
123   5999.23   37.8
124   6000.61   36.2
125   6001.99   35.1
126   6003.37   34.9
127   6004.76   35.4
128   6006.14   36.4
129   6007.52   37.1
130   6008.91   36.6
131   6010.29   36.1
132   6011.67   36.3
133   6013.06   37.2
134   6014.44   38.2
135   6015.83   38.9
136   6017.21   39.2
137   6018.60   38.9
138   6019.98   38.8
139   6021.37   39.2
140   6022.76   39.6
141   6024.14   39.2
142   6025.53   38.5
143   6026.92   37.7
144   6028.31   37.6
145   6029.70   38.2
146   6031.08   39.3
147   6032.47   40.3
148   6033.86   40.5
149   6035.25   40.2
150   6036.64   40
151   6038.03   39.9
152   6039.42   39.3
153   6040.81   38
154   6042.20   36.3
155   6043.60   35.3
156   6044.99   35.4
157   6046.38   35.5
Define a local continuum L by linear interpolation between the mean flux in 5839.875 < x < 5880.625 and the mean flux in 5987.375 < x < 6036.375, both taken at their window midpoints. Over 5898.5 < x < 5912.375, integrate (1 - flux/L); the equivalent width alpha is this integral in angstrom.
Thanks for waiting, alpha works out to 0.7 angstrom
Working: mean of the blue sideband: 35.8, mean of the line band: 34.7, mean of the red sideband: 38.2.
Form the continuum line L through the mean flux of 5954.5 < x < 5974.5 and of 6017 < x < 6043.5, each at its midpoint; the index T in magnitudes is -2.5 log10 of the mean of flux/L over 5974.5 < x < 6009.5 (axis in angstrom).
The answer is -0.03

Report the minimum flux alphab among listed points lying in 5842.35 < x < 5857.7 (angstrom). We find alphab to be 32.1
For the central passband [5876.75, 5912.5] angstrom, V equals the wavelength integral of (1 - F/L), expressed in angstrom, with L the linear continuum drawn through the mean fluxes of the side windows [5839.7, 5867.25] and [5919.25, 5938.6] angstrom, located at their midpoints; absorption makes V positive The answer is -1.9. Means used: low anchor 35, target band 35.2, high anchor 32.2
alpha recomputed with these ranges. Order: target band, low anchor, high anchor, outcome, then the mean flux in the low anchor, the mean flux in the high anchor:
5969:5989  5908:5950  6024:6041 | -0.4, 32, 39.2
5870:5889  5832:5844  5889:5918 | -1.2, 32.8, 35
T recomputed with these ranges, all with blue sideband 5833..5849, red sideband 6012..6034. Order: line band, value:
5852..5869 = -0.08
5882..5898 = -0.01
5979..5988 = 0.05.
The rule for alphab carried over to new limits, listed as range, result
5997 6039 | 34.9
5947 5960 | 26.3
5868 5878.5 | 36.8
